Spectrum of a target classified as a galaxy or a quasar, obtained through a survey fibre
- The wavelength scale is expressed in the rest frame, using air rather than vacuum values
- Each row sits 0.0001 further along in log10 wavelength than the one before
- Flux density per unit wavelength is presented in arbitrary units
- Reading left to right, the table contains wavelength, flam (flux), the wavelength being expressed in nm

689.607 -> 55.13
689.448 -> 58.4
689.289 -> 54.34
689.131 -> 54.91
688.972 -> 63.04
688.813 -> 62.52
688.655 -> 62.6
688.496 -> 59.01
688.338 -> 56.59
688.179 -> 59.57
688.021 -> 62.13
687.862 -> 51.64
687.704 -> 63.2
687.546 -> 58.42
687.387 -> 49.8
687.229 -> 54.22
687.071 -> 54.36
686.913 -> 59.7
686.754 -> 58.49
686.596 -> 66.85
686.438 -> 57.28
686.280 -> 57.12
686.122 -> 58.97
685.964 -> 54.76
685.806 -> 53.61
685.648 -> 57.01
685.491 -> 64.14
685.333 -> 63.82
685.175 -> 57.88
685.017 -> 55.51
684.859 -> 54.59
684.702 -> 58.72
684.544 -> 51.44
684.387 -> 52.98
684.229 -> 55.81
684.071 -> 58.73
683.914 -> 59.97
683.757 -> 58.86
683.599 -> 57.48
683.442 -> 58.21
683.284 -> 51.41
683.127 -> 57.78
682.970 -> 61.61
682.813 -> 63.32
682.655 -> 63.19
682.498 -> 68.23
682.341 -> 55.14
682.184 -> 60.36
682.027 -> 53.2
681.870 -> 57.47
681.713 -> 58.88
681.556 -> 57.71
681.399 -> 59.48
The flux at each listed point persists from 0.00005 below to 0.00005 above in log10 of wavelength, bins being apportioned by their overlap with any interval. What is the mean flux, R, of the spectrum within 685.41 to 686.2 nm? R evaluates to 57.7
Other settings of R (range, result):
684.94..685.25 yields 56.6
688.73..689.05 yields 62.8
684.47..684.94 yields 55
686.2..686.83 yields 60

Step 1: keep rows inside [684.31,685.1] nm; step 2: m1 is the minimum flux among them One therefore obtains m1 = 51.44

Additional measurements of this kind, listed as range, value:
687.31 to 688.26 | 49.8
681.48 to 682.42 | 53.2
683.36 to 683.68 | 57.48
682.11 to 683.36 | 51.41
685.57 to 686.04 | 53.61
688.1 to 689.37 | 54.34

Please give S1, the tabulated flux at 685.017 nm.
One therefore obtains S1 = 55.51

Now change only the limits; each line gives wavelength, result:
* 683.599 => 57.48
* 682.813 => 63.32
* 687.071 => 54.36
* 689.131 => 54.91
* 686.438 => 57.28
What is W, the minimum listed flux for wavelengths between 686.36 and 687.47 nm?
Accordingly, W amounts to 49.8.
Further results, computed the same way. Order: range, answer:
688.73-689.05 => 62.52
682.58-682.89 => 63.19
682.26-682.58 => 55.14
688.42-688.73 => 59.01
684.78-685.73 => 54.59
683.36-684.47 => 52.98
